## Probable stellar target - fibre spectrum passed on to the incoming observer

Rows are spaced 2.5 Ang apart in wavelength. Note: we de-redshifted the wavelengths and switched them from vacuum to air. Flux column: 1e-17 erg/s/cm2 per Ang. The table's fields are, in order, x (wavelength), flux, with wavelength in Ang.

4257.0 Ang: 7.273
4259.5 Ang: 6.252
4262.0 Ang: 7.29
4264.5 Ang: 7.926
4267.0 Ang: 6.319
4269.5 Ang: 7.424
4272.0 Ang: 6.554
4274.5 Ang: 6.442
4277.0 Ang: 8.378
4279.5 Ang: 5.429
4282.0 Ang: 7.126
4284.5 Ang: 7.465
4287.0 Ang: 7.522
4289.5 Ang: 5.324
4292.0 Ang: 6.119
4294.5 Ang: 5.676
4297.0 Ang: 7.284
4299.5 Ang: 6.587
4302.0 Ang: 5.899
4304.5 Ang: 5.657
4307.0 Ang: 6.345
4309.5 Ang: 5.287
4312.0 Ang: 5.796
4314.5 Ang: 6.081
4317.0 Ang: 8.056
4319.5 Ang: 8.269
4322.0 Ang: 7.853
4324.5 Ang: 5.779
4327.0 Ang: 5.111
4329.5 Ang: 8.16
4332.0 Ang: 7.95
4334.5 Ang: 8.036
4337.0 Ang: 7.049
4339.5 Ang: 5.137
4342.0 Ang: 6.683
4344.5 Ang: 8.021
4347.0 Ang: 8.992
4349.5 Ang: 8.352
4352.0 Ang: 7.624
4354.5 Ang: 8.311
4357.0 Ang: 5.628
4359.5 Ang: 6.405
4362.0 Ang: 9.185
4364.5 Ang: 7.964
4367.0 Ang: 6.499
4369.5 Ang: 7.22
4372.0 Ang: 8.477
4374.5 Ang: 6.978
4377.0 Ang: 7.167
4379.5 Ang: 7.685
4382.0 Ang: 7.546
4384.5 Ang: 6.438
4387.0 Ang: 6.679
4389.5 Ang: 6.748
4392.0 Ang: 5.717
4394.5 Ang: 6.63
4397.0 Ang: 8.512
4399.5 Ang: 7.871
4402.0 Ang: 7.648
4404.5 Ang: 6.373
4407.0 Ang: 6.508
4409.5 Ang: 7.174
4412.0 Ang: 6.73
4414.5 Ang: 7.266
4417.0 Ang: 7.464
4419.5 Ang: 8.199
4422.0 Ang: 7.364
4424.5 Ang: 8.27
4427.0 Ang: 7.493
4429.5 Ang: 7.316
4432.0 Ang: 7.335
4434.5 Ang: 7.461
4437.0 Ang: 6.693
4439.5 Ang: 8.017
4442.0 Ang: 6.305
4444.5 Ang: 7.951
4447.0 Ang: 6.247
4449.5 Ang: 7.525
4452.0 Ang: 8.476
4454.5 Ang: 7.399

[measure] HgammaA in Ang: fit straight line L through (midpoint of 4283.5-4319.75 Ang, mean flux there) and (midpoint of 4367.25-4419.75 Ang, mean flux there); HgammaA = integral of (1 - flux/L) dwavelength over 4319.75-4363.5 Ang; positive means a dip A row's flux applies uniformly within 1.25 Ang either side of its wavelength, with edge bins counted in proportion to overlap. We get -3.8 Ang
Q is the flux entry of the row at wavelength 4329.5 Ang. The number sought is 8.16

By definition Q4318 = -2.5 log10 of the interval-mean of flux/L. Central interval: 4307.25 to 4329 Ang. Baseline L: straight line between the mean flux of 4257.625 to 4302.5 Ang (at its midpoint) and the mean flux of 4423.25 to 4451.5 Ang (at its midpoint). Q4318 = 0.05 mag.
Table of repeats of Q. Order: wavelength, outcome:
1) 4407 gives 6.508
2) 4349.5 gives 8.352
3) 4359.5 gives 6.405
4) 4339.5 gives 5.137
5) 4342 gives 6.683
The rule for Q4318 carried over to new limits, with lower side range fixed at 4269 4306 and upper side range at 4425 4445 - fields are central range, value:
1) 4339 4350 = -0.10 mag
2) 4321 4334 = -0.04 mag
